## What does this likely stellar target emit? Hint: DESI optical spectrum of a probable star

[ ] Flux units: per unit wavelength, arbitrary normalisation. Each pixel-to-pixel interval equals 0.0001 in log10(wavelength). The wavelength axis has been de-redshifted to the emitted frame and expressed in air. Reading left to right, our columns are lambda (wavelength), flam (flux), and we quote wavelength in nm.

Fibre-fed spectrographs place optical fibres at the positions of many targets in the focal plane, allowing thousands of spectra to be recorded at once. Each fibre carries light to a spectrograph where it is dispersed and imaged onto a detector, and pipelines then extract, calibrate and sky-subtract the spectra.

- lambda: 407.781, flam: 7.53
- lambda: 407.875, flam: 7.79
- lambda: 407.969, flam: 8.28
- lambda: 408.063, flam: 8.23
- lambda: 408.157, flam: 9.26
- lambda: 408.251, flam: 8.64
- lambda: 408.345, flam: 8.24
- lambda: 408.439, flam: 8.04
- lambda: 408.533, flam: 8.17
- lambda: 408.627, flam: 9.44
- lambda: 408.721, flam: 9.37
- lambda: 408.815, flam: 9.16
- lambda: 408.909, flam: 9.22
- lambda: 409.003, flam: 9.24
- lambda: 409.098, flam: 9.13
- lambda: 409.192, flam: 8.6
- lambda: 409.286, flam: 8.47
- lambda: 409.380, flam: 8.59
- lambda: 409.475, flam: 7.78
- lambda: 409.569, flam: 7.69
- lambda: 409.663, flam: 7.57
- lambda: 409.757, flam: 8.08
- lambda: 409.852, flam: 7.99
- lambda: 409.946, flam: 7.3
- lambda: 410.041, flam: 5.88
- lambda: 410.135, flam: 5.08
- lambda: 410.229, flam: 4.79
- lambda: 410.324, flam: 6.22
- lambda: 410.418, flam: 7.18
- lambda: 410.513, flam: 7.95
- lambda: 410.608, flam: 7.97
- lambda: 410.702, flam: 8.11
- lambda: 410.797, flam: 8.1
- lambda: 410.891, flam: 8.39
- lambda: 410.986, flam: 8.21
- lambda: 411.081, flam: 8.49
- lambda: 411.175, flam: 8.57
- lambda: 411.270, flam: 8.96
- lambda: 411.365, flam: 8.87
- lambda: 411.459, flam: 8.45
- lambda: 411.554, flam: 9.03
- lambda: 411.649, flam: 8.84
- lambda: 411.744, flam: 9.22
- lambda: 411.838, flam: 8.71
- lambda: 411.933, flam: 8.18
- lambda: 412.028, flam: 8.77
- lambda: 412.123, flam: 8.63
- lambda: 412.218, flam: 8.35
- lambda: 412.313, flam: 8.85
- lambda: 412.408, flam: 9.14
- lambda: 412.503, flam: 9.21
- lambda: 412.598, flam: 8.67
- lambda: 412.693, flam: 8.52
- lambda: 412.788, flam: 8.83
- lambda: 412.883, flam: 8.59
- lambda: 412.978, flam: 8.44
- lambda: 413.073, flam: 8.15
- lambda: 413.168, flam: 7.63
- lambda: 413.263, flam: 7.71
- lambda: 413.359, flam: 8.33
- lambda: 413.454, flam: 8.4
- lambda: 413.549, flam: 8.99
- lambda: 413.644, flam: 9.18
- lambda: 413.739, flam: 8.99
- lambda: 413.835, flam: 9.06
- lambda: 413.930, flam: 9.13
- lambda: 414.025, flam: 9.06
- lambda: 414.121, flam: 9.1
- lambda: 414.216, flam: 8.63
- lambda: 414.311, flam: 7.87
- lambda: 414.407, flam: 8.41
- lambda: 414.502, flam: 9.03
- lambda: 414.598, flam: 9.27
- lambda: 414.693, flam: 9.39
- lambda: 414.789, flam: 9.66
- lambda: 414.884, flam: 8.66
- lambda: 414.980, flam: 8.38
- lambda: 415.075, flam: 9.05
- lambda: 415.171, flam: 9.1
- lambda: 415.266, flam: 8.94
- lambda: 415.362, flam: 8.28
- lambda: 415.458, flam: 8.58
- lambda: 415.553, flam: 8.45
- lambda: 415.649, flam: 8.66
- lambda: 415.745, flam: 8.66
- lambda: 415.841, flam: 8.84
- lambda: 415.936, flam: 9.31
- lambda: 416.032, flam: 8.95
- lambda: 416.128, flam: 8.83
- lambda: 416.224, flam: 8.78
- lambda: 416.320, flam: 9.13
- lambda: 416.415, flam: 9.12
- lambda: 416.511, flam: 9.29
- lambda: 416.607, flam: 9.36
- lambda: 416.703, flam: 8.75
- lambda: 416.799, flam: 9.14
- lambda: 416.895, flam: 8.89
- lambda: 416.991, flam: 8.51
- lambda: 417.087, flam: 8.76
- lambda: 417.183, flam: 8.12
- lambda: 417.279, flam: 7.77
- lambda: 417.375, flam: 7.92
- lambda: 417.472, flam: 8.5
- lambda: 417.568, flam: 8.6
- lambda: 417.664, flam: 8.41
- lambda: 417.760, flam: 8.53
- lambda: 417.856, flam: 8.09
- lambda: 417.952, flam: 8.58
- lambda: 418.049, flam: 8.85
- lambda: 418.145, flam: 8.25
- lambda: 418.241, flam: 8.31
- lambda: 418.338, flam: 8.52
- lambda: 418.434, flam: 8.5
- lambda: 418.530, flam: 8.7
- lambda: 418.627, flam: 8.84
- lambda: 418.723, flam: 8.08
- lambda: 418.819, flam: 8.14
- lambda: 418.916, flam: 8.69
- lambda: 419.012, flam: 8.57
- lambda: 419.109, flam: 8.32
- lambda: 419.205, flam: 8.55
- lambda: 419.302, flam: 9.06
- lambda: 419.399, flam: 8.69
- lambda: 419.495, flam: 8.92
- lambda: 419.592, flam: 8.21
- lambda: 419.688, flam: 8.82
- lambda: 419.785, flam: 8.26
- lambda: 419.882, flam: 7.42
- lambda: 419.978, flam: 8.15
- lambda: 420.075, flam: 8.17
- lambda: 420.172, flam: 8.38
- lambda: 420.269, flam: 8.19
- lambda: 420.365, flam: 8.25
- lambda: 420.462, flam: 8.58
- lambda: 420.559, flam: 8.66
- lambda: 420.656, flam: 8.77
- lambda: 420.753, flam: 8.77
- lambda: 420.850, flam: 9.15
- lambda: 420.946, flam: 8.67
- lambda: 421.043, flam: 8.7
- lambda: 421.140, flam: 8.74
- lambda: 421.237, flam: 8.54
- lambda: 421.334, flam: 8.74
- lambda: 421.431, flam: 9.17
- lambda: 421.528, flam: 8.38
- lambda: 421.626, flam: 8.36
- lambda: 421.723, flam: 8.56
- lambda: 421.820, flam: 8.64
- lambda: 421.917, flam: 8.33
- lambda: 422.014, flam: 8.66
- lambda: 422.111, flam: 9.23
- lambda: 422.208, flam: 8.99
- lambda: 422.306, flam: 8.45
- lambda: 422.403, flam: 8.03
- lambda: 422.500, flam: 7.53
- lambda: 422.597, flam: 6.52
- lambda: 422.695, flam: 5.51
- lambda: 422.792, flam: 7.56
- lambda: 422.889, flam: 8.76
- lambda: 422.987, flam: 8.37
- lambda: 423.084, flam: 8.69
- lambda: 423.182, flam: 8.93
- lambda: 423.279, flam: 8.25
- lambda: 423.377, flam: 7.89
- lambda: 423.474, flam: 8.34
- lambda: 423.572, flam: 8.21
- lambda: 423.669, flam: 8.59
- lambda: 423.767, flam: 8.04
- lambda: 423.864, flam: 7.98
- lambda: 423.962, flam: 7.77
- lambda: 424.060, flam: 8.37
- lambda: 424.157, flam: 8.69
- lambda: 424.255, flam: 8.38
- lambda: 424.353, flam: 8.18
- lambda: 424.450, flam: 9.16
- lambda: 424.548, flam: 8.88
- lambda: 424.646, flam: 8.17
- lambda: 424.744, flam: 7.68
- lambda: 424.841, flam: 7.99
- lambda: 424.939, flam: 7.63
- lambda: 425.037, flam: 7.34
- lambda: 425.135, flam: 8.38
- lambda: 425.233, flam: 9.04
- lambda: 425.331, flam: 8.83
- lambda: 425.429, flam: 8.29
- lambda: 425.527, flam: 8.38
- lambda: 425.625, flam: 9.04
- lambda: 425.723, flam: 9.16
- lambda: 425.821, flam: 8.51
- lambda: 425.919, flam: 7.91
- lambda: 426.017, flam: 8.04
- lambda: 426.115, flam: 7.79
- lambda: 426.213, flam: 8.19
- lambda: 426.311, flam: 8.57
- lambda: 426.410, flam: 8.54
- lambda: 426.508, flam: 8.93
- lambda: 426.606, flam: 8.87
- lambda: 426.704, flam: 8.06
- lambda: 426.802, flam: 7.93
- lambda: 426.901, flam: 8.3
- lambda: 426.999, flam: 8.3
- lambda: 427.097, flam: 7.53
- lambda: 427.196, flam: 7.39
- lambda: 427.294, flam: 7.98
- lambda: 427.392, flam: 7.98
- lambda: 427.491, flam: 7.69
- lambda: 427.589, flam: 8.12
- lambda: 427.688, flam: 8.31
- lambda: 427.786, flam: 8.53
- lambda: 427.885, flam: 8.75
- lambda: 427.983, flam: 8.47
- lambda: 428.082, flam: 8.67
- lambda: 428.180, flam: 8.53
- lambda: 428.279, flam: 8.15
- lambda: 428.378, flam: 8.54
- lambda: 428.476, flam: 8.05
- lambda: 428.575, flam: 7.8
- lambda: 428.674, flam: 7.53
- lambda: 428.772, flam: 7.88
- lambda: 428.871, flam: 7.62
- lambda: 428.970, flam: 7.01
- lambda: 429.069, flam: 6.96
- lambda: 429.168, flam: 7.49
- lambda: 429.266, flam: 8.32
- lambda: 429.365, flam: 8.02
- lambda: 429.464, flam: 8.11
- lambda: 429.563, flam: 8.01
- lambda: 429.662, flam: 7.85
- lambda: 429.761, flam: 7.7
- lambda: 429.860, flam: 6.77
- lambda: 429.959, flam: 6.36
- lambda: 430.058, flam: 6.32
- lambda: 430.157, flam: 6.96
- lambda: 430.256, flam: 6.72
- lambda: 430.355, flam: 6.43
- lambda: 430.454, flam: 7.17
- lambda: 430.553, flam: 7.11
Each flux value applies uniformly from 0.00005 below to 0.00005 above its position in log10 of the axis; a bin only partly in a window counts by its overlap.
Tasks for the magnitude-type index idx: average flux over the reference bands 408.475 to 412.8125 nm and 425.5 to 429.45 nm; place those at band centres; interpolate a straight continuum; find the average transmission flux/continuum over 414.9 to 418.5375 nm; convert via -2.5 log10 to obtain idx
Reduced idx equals -0.06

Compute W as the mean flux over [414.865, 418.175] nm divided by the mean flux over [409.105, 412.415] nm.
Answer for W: 1.08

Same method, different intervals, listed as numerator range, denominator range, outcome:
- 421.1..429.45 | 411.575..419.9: 0.95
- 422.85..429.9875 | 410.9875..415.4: 0.93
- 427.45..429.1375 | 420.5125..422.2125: 0.92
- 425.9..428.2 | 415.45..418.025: 0.95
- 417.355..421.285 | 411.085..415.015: 0.97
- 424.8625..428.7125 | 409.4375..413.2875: 1.02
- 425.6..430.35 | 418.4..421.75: 0.93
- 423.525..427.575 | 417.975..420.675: 0.98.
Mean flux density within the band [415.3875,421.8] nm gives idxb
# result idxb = 8.59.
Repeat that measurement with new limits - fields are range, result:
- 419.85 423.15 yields 8.35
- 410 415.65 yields 8.43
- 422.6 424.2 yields 8.07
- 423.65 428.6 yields 8.28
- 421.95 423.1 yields 8.01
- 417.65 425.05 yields 8.37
